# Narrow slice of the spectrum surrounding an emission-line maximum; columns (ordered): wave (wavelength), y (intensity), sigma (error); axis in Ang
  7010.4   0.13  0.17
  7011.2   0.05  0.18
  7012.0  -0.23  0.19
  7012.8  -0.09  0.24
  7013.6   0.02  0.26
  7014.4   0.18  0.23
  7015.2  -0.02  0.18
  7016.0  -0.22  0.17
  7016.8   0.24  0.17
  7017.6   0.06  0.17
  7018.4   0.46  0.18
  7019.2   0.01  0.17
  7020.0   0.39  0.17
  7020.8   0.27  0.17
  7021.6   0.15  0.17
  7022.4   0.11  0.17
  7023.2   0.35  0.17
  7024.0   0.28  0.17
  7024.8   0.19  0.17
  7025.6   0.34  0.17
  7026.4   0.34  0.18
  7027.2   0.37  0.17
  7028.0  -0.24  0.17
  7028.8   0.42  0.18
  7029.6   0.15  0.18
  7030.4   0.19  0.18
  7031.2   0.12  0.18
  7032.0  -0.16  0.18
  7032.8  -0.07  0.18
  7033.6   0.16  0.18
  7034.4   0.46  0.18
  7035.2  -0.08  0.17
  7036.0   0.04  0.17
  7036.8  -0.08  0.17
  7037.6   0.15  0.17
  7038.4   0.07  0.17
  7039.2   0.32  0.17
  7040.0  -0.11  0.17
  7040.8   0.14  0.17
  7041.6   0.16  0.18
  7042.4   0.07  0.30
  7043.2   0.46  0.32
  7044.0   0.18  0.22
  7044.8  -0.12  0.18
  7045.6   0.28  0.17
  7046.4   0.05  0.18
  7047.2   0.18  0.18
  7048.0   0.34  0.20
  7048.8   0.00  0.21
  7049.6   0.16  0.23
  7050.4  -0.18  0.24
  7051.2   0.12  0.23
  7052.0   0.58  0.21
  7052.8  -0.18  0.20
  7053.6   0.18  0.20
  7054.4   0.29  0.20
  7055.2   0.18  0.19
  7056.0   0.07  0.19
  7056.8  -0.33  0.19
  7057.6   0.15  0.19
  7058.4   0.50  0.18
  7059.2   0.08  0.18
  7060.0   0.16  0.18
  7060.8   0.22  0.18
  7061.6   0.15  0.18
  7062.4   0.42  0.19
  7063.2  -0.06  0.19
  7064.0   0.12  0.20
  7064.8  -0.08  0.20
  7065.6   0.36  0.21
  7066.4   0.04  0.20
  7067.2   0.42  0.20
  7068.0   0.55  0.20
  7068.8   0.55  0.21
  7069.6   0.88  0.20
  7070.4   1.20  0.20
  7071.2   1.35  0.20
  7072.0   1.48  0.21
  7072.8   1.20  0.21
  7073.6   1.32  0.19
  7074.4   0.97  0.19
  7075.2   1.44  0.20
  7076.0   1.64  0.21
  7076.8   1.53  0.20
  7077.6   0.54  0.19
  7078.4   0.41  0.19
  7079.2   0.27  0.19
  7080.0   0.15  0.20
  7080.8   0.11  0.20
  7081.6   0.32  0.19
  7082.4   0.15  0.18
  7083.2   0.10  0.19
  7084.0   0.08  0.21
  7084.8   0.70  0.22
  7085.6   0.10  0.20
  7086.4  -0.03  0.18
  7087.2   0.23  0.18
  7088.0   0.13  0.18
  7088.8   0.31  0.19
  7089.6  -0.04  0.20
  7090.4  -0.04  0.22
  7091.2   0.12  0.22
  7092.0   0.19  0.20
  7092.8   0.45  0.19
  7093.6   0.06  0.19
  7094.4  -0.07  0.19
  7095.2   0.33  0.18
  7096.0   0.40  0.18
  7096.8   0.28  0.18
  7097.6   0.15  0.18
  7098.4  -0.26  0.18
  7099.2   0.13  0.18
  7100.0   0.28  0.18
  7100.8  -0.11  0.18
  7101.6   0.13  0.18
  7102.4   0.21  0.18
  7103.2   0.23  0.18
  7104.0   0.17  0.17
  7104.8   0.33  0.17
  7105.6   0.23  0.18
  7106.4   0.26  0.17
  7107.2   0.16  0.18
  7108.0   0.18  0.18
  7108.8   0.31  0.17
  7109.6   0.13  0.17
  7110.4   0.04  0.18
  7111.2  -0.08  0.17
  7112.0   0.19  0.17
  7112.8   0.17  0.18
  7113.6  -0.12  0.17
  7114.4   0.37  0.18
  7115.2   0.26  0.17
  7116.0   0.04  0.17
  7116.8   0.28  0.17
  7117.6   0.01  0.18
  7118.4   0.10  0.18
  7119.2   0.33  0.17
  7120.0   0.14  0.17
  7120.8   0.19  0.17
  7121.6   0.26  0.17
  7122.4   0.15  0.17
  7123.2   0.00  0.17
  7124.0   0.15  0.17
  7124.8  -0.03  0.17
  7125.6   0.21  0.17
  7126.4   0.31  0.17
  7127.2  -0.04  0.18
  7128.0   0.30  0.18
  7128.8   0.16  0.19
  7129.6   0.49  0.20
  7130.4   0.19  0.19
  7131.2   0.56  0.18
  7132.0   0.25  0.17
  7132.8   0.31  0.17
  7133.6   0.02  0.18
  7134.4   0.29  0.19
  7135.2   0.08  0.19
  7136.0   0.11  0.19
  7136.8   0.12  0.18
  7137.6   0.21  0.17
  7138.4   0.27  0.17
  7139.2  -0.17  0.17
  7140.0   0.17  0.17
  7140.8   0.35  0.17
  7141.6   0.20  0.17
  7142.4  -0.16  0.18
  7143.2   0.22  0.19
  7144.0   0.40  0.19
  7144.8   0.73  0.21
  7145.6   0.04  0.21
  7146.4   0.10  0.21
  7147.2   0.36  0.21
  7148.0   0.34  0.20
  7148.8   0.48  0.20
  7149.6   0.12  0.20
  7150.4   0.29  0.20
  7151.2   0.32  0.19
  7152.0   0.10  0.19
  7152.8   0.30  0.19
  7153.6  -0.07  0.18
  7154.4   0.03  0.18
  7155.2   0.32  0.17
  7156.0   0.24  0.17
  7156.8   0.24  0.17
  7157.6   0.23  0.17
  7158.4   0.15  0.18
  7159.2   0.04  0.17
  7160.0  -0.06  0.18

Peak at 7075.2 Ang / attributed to [O II] 3727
